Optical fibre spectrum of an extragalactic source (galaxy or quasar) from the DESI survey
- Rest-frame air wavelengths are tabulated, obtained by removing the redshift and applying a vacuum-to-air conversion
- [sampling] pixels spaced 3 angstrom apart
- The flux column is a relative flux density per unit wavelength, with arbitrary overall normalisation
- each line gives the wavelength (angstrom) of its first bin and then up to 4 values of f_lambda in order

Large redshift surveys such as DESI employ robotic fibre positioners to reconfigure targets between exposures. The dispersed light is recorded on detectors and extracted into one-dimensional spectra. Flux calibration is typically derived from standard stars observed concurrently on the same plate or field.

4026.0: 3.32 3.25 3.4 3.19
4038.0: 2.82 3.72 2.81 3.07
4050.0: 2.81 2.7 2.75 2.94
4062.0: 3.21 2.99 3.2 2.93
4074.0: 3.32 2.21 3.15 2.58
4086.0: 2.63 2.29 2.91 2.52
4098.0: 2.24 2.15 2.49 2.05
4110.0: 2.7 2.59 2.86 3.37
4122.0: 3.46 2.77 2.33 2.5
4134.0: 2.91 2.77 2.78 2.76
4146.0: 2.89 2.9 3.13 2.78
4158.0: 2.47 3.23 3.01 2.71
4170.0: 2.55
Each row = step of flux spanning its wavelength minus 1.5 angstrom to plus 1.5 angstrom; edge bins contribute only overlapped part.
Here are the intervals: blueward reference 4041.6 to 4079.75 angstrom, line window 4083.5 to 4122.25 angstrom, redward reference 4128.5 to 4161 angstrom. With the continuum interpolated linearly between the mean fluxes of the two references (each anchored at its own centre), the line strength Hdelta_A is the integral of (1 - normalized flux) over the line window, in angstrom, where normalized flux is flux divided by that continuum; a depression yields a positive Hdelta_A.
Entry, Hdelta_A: 3.5 angstrom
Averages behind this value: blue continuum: 2.94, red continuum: 2.8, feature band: 2.61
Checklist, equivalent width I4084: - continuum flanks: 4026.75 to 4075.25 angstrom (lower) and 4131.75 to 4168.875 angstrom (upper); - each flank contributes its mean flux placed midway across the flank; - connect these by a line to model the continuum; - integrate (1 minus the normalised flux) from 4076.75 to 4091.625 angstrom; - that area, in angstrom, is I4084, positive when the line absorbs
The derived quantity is 1.8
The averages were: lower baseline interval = 3.07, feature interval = 2.63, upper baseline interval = 2.85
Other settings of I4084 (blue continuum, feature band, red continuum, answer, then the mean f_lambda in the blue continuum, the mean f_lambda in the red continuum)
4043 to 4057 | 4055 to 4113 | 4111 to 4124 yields 4.71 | 2.83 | 3.04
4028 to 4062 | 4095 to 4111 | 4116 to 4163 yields 3.30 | 3.05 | 2.87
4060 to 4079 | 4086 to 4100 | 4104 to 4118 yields 1.31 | 2.98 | 2.57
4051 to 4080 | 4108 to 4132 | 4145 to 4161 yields 0.65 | 2.93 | 2.87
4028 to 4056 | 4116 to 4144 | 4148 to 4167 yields 0.86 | 3.06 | 2.9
